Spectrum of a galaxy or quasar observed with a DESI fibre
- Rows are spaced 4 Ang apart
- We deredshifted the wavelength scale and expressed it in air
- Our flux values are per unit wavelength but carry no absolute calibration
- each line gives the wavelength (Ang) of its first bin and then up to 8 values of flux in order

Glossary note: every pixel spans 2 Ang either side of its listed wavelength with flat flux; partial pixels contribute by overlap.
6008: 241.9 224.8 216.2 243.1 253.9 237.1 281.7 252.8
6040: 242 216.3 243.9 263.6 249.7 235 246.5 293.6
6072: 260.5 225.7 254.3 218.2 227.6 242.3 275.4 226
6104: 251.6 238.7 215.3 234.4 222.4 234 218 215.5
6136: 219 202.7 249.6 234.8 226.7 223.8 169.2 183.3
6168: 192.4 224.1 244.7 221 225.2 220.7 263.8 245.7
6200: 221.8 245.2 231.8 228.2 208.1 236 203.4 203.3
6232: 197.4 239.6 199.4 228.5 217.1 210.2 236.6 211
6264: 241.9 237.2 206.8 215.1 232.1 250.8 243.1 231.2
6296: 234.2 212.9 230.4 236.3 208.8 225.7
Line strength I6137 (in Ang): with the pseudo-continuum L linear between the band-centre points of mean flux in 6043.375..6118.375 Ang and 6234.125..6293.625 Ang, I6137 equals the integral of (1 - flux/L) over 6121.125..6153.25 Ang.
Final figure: 1.8 Ang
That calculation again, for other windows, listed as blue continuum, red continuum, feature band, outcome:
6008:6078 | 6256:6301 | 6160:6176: 2.4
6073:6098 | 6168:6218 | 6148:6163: 1.6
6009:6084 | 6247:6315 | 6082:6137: 2.1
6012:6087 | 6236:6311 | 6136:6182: 4.0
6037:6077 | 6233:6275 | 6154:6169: 2.7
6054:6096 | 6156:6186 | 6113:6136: 0.4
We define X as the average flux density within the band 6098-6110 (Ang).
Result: 239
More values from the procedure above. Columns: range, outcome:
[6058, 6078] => 252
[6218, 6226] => 220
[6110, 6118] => 225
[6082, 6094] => 229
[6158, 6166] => 176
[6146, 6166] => 208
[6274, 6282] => 224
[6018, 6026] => 248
